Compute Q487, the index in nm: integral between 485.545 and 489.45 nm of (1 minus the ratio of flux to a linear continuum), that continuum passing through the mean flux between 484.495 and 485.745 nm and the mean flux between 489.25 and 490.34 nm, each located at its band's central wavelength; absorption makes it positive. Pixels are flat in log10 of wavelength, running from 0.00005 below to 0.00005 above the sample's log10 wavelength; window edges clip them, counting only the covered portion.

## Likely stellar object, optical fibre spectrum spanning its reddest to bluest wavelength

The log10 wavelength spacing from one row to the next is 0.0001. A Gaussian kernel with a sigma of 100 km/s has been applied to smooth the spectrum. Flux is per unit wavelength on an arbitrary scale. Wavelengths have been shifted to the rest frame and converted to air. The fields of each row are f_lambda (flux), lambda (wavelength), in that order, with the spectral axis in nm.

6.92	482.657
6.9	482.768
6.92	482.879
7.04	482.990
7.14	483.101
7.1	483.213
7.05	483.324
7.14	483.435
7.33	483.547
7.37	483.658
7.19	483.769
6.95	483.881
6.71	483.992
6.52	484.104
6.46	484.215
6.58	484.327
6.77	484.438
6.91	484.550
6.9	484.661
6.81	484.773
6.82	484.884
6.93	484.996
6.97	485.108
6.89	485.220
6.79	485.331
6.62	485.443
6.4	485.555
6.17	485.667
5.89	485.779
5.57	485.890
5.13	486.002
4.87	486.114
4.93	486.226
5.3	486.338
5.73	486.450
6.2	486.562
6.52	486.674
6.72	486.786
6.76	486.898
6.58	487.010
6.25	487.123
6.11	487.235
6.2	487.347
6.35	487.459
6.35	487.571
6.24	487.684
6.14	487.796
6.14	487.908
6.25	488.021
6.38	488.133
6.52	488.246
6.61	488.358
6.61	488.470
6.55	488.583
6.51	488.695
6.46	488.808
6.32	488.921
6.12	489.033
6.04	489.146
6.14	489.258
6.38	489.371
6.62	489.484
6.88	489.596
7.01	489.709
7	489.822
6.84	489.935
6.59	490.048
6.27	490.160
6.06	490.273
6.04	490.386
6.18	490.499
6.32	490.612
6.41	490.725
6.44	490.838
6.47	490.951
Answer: 0.295 nm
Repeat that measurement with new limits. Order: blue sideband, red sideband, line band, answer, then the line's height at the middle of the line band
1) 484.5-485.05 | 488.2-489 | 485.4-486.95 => 0.192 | 6.74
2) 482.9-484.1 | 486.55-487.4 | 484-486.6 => 0.181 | 6.74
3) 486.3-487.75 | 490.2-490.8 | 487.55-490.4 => -0.091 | 6.23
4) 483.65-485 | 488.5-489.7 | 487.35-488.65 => 0.030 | 6.52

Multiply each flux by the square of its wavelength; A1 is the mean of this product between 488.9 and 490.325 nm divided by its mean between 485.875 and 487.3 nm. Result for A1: 1.11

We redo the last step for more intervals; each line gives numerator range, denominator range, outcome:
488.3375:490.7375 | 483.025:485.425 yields 0.95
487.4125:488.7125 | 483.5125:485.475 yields 0.94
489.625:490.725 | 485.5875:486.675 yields 1.18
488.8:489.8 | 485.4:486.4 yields 1.16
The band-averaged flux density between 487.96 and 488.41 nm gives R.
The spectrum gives 6.43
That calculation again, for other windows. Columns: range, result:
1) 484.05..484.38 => 6.52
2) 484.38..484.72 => 6.86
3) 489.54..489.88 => 6.96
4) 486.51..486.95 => 6.55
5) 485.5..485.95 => 6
